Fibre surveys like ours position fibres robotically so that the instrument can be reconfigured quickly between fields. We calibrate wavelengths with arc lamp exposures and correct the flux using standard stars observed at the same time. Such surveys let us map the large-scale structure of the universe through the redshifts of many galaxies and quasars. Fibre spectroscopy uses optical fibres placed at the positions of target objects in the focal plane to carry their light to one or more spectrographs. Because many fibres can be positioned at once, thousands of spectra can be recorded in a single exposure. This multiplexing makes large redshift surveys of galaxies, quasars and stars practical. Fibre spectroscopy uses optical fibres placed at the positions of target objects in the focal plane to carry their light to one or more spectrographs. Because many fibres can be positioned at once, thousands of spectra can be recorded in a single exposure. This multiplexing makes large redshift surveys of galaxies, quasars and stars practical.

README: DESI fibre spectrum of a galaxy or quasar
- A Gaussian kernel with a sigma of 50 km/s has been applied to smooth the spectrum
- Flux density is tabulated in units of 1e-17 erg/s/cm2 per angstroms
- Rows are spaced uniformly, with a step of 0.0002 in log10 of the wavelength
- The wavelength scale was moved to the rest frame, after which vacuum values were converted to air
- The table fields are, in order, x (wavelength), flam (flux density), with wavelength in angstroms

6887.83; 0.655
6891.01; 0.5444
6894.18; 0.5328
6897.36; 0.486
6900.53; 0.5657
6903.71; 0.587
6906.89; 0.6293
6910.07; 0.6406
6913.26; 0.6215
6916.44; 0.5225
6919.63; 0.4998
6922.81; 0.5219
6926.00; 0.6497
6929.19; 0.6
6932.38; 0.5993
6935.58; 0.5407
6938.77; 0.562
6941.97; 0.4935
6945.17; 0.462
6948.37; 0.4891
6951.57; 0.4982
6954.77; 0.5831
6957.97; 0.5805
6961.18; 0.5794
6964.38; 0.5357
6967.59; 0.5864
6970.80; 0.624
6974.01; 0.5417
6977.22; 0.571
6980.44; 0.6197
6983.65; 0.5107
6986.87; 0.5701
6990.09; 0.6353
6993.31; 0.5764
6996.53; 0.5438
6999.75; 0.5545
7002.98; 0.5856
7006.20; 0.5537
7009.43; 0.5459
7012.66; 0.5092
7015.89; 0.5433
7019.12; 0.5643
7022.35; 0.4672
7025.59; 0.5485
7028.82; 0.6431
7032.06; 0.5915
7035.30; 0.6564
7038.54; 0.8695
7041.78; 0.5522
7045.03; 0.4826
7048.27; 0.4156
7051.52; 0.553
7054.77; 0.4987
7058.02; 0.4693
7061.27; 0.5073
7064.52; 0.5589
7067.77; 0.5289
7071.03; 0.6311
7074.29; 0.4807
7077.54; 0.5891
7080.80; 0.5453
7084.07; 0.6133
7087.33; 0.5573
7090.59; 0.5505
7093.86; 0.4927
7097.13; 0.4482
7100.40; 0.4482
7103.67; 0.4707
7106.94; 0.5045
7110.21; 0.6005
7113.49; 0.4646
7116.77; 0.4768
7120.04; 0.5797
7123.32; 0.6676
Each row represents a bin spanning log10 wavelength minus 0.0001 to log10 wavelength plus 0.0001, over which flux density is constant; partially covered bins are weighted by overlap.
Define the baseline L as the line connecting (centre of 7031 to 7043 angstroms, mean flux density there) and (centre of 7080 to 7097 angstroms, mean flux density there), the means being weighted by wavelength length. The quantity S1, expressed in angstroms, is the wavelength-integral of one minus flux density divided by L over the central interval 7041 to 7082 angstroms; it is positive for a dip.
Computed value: 5.77 angstroms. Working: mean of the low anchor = 0.675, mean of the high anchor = 0.543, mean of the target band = 0.523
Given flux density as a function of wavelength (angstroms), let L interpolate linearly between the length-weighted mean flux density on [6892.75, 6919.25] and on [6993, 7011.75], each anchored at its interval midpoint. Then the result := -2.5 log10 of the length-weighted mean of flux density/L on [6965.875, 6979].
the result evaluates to -0.037 mag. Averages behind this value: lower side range 0.57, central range 0.581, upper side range 0.557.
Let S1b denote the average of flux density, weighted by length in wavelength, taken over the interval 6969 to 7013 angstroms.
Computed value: 0.569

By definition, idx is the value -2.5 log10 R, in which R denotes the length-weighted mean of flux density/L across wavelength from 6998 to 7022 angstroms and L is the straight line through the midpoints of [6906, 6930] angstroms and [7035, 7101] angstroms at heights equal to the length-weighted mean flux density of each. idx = 0.026 mag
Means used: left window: 0.584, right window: 0.544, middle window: 0.547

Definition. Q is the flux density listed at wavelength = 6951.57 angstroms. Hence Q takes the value 0.4982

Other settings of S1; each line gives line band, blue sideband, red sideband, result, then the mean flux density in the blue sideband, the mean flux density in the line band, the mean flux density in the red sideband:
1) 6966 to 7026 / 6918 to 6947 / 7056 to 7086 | -1.5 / 0.547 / 0.561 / 0.547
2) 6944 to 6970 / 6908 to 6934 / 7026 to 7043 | 2.7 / 0.583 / 0.543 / 0.657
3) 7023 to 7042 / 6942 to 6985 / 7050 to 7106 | -3.8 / 0.551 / 0.641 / 0.526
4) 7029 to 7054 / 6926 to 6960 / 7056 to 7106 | -2.7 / 0.546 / 0.589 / 0.526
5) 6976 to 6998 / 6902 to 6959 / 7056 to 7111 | -1.1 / 0.56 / 0.575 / 0.528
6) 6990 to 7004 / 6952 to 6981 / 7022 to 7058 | 0.0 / 0.575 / 0.573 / 0.57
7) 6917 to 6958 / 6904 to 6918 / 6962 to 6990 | 3.3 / 0.602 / 0.543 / 0.574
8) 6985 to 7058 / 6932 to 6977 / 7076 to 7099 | -2.6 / 0.548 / 0.564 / 0.541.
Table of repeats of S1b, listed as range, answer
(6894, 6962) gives 0.557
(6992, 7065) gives 0.556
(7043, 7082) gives 0.522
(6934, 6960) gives 0.527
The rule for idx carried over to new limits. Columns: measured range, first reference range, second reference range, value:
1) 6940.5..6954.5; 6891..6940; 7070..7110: 0.14 mag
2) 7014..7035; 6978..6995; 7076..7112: 0.00 mag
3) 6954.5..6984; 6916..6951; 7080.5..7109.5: -0.08 mag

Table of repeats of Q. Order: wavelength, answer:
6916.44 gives 0.5225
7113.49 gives 0.4646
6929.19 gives 0.6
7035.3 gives 0.6564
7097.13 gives 0.4482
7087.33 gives 0.5573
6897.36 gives 0.486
